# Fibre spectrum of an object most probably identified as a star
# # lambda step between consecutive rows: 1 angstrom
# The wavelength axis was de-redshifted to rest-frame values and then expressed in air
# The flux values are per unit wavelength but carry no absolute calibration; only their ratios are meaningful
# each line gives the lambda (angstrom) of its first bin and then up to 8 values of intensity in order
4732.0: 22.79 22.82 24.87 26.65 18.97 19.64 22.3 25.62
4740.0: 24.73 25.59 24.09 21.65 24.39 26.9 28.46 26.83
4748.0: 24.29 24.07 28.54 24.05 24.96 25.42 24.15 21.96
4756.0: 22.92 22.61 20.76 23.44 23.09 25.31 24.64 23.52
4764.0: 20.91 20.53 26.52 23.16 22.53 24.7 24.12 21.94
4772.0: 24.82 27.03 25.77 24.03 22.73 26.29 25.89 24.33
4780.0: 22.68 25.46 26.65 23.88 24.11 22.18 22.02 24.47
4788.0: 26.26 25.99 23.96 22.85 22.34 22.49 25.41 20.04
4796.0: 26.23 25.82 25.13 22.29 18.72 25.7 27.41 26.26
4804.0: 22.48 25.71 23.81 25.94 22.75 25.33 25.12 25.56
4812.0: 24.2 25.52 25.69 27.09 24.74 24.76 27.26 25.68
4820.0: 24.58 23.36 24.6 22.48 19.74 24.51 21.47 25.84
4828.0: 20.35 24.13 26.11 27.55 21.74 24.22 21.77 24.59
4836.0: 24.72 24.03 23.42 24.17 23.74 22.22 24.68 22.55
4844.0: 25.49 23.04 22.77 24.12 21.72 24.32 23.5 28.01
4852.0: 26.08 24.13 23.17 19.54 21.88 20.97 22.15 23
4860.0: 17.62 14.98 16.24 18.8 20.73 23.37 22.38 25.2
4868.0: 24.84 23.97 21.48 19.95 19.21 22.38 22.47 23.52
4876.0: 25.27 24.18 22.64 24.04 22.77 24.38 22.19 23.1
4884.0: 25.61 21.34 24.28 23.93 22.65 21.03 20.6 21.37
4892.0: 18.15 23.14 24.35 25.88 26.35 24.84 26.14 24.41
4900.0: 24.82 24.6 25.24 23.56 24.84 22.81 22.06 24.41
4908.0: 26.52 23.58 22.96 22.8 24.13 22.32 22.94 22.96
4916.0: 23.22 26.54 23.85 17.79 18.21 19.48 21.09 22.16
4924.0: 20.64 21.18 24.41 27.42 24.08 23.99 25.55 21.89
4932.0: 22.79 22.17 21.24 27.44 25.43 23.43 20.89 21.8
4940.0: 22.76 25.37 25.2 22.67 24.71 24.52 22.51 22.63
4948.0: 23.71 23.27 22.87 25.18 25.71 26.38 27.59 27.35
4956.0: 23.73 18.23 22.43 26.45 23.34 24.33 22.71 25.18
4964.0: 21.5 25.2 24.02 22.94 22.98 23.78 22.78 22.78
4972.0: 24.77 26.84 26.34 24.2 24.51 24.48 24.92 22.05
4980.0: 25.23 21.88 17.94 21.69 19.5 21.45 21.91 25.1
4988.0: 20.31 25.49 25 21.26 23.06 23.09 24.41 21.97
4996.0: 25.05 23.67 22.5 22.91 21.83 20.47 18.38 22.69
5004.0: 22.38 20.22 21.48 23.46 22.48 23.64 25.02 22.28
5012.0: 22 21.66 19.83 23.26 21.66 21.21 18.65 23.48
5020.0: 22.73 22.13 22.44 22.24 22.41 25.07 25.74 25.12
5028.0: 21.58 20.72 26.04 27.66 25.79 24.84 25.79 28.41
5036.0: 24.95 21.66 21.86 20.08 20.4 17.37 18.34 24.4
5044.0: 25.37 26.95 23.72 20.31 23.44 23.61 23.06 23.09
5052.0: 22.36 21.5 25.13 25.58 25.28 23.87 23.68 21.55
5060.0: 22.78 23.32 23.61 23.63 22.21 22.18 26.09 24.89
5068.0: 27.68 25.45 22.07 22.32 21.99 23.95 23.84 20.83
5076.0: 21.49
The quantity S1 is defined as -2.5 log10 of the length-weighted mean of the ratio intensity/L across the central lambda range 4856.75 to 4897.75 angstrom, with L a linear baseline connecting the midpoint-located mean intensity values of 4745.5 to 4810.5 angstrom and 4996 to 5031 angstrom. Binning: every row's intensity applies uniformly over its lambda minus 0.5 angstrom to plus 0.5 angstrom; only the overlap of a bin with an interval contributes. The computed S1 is 0.05 mag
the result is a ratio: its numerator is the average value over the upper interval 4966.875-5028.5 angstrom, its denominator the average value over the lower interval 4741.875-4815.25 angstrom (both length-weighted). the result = 0.9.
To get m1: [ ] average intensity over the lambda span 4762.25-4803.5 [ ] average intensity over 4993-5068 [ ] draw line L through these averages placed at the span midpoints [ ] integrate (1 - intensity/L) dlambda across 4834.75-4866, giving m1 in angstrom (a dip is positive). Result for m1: 1.6 angstrom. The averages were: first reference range 24.1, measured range 22.6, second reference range 23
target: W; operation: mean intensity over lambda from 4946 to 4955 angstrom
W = 24.7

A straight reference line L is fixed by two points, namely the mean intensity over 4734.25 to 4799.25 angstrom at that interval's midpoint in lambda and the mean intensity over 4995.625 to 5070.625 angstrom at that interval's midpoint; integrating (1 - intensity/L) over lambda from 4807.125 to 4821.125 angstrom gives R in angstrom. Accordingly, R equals -0.75 angstrom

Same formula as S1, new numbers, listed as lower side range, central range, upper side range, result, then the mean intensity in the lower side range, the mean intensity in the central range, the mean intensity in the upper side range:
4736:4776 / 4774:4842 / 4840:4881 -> -0.04 mag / 24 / 24.2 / 22.5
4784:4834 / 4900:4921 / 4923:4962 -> 0.03 mag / 24.2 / 23.2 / 23.8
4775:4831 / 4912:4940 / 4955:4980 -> 0.06 mag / 24.3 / 22.8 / 23.9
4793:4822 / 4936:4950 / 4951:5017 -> 0.00 mag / 24.7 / 23.4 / 23.1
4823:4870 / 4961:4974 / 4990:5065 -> -0.05 mag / 22.9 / 23.9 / 22.9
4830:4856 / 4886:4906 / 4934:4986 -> 0.01 mag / 23.8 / 23.6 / 23.7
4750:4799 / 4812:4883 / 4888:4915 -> 0.03 mag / 24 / 23.2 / 23.6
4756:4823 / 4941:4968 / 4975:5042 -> -0.04 mag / 24.2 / 24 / 22.7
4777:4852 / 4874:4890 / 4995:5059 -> 0.02 mag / 24.2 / 23.3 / 22.9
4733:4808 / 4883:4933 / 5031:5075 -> 0.03 mag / 24.1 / 23.2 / 23.5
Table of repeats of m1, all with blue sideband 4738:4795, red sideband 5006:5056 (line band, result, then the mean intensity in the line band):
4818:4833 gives 0.1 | 23.9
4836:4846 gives 0.1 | 23.7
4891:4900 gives -0.1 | 24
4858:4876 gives 1.9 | 21.3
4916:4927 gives 0.8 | 21.9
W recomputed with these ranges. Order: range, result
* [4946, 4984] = 23.8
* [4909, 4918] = 23.5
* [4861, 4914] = 23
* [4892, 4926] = 23.3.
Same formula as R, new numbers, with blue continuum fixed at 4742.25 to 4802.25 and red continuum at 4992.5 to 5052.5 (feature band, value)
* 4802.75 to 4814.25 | -0.42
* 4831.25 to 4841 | 0.07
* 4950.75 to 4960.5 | -0.61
